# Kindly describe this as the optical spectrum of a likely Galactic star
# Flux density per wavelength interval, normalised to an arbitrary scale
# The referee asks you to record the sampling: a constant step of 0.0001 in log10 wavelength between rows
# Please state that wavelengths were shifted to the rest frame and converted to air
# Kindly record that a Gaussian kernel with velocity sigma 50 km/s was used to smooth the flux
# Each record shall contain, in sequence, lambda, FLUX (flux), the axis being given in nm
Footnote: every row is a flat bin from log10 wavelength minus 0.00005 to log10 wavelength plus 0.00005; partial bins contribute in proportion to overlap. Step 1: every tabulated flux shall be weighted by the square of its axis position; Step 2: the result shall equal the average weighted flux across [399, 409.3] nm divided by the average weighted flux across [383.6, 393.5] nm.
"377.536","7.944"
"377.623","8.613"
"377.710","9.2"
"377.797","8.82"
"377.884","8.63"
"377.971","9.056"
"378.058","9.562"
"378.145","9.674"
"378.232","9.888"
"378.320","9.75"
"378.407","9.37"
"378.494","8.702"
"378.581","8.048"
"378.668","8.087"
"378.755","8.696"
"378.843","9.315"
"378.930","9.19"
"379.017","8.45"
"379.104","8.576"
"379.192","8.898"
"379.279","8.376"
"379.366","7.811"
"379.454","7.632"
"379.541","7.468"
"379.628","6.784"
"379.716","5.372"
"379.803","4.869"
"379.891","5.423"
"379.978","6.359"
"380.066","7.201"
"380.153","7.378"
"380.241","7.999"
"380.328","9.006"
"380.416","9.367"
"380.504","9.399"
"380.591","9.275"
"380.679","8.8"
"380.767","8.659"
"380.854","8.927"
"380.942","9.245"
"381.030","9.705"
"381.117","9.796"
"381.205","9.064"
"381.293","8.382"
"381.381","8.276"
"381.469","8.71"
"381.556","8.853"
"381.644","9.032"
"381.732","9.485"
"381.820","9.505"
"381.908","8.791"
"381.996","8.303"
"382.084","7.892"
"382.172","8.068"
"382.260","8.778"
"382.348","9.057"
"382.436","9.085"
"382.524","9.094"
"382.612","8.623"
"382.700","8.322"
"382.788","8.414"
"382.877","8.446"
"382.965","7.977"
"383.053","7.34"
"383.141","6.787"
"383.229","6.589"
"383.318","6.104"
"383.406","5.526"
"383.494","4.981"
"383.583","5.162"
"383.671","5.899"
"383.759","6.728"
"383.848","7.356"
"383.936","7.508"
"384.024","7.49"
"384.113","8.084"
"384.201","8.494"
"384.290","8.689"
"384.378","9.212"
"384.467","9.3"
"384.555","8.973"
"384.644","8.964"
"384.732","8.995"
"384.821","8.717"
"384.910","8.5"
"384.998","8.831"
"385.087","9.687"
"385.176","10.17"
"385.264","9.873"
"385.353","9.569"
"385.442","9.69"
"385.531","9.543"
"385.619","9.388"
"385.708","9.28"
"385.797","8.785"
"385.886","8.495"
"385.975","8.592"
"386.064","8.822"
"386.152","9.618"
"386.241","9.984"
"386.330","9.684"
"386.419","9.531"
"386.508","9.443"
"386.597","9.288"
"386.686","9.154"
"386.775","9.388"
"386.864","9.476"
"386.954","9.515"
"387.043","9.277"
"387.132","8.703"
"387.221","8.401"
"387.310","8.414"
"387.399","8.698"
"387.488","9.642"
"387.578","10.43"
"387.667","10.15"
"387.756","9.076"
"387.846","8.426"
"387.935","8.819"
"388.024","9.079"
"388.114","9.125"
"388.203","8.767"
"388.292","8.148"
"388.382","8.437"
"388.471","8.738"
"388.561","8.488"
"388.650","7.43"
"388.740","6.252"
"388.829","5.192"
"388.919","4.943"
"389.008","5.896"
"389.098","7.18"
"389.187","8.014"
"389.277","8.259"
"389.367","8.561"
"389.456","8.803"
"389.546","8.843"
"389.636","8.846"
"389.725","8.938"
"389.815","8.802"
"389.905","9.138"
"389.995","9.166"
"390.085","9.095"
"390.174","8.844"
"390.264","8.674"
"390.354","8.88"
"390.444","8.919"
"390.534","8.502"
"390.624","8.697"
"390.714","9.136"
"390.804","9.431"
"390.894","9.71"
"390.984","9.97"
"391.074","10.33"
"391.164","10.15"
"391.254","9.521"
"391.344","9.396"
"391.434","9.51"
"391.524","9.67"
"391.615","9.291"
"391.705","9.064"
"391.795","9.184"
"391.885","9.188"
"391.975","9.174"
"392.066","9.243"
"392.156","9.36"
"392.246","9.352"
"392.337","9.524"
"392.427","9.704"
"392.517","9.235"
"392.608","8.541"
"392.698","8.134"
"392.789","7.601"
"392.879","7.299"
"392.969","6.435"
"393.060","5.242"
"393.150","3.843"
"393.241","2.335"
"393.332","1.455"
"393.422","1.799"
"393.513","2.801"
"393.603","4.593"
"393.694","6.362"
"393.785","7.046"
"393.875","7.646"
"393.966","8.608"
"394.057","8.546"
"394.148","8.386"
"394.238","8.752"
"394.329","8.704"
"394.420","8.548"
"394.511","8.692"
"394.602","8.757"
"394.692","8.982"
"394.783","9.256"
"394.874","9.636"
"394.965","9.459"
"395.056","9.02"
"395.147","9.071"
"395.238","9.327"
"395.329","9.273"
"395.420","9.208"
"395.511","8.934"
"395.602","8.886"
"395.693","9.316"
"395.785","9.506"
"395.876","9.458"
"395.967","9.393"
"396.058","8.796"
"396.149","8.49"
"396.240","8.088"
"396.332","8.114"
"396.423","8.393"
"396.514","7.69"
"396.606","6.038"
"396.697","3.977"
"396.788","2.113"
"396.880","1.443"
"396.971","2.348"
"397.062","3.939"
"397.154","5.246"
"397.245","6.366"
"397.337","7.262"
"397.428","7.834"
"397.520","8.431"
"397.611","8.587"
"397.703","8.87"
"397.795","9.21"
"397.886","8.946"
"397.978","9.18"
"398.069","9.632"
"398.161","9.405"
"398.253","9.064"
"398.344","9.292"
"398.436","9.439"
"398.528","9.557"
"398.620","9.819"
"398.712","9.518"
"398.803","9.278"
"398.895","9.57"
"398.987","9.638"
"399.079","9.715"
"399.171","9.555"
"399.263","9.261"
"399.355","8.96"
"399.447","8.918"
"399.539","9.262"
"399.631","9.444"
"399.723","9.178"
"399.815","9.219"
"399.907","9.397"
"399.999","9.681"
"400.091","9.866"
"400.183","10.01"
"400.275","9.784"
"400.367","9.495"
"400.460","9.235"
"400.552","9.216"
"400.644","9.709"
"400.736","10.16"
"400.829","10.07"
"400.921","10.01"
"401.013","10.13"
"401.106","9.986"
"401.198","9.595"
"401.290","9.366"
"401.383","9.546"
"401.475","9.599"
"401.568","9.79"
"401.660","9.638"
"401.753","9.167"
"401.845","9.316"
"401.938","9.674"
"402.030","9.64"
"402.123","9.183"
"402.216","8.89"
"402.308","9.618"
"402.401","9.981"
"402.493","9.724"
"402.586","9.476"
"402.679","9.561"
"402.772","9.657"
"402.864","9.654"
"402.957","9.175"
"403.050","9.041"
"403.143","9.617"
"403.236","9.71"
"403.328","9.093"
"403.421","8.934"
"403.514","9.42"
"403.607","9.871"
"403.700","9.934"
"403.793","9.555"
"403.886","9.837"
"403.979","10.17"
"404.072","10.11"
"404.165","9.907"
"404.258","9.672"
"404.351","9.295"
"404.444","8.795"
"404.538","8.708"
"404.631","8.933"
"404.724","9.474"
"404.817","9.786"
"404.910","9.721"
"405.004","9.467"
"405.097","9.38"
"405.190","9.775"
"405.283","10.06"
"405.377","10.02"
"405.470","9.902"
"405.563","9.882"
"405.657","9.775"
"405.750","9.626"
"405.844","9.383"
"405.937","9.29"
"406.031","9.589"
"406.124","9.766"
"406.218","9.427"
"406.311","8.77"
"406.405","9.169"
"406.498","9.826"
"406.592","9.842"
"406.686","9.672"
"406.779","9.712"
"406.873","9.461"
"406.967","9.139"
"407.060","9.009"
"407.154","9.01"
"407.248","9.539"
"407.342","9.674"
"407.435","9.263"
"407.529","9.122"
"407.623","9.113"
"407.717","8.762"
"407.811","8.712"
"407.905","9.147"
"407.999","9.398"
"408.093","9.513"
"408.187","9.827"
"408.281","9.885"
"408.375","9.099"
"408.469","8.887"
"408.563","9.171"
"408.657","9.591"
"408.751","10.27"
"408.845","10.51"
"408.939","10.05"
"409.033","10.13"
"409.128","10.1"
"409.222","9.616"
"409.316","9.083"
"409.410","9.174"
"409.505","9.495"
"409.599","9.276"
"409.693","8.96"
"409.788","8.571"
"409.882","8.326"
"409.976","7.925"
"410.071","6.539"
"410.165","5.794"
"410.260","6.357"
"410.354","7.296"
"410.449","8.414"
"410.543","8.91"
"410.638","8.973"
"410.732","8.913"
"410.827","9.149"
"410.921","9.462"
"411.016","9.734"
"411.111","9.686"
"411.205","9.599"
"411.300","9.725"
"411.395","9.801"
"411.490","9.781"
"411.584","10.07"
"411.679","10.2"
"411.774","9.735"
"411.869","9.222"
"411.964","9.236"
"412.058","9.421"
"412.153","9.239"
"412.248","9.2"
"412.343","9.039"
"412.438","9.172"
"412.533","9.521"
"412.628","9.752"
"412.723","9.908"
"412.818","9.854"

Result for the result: 1.22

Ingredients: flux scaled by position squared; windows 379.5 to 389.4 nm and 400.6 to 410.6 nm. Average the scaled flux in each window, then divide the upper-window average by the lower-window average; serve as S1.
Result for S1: 1.24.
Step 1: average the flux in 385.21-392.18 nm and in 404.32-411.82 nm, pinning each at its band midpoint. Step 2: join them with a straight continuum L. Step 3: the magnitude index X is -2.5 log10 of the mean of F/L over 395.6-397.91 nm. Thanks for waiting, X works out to 0.26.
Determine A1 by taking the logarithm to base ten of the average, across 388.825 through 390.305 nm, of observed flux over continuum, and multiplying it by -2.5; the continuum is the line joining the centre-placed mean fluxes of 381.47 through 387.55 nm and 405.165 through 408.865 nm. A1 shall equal 0.08 mag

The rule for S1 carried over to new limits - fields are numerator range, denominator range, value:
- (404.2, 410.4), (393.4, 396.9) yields 1.26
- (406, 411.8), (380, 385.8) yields 1.24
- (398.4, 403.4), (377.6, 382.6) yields 1.24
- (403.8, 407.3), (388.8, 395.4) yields 1.25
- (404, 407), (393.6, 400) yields 1.20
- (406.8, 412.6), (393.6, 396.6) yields 1.15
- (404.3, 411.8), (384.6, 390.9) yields 1.17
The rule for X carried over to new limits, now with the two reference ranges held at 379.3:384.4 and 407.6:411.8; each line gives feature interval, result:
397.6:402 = -0.09 mag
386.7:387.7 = -0.14 mag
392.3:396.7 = 0.10 mag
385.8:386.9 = -0.14 mag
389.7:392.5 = -0.12 mag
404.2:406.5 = -0.07 mag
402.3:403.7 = -0.08 mag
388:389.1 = 0.10 mag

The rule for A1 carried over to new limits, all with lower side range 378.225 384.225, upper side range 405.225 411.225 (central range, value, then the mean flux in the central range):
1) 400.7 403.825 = -0.07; 9.58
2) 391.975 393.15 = 0.05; 8.17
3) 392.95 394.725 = 0.33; 6.36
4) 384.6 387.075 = -0.13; 9.29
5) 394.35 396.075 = -0.06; 9.13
